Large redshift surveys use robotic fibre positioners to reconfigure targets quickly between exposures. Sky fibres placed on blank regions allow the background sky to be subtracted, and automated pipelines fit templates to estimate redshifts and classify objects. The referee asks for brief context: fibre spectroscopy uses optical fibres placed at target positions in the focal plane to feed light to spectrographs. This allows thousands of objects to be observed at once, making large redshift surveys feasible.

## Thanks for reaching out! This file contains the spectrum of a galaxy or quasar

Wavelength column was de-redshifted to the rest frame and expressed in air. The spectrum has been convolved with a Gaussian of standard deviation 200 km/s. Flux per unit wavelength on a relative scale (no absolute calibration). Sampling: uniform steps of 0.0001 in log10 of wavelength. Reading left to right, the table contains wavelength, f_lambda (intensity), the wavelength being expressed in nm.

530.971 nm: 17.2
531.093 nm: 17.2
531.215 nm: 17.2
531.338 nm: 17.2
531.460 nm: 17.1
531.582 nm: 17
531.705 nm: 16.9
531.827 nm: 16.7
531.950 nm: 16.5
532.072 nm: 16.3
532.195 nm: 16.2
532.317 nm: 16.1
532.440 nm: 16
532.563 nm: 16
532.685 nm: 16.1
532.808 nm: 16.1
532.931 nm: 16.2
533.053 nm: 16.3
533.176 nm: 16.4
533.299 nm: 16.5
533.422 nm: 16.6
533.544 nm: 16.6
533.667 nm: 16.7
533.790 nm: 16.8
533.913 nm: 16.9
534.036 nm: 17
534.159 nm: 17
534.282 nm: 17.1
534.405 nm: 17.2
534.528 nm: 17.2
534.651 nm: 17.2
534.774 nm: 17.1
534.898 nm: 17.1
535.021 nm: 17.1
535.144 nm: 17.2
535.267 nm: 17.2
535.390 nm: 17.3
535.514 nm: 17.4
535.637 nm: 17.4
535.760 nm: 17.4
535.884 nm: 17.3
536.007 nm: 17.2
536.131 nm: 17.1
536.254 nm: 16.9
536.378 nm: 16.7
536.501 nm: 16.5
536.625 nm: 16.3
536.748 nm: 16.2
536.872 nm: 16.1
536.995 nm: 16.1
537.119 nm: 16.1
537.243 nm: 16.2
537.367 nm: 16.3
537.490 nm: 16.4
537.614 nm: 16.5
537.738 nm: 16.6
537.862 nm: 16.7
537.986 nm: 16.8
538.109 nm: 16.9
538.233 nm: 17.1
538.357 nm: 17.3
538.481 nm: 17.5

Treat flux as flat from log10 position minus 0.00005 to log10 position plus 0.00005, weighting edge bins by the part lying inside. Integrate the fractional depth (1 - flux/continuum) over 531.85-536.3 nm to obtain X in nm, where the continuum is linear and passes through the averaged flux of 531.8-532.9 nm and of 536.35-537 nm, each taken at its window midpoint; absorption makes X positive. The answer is -0.149 nm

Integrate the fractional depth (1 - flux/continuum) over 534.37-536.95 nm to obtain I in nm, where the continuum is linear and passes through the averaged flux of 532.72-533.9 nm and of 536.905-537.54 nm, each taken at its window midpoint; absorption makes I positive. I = -0.11 nm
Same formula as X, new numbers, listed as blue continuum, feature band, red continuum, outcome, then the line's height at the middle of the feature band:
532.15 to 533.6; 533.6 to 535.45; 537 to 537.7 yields -0.091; 16.3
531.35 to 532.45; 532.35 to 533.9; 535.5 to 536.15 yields 0.041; 16.8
